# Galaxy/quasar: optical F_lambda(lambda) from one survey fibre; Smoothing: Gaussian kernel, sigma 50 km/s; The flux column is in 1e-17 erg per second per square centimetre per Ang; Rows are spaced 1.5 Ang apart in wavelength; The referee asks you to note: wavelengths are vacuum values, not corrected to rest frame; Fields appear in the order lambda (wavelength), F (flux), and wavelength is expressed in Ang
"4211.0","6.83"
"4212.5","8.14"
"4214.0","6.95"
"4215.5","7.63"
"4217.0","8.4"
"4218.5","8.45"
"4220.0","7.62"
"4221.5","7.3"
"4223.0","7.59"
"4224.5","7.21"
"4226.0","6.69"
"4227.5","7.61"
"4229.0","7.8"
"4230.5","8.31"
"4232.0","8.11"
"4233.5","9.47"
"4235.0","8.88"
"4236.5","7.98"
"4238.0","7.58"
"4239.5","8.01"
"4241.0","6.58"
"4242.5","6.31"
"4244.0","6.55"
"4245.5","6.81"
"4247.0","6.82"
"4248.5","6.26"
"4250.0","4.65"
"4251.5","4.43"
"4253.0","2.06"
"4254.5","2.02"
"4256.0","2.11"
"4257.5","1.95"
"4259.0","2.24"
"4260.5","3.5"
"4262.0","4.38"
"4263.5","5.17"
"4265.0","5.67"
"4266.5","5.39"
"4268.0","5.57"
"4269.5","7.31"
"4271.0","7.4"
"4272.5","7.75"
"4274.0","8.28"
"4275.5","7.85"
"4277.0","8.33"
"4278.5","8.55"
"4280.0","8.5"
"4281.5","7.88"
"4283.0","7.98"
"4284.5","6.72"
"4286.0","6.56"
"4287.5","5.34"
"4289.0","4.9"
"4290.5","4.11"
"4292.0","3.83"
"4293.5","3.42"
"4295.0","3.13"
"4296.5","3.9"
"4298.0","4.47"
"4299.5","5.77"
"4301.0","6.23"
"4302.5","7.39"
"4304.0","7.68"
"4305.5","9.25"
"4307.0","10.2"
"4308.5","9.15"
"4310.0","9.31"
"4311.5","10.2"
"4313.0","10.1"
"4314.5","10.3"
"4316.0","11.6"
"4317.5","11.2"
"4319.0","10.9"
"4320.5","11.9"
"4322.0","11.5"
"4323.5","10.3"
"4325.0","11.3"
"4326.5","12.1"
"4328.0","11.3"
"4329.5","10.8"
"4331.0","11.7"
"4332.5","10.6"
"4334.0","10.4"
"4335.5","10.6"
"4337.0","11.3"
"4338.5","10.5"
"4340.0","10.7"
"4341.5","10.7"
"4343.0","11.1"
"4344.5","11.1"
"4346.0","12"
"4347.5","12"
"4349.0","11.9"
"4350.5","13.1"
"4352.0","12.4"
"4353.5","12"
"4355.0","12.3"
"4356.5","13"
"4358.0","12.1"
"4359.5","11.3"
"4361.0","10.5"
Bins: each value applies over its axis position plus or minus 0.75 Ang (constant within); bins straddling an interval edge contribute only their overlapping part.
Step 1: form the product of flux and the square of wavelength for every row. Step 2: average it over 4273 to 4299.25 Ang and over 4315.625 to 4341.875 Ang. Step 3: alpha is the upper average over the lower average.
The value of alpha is 1.85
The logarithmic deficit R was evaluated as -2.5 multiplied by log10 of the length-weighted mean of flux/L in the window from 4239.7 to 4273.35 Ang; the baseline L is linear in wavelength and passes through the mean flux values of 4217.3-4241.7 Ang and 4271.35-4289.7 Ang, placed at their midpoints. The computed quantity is 0.43 mag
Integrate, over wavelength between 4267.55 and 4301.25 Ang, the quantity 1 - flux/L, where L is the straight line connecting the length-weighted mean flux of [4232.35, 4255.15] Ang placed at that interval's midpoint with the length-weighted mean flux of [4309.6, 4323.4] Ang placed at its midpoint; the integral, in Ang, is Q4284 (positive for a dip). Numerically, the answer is 9.4 Ang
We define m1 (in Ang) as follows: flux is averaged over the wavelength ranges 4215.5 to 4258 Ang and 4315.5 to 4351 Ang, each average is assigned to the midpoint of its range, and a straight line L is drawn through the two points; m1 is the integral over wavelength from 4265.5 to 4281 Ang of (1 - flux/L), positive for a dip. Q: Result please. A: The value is 1.7 Ang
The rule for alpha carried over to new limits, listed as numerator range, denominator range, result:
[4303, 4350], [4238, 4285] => 1.87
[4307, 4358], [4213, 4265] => 1.87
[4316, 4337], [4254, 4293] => 1.98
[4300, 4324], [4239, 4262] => 2.17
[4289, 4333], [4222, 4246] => 1.19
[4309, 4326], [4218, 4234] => 1.44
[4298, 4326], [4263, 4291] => 1.42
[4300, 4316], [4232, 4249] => 1.26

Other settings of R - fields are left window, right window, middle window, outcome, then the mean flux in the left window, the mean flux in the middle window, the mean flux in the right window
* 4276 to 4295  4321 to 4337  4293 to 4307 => 0.32 mag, 6.24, 5.98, 11.1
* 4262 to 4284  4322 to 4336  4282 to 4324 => 0.21 mag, 7.16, 7.75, 11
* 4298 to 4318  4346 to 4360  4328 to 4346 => 0.01 mag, 8.91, 10.9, 12.2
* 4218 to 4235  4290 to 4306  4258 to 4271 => 0.28 mag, 7.87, 4.99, 5.34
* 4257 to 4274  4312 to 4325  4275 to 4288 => -0.09 mag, 5.31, 7.56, 11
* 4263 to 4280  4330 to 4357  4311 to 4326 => -0.10 mag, 7.12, 11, 11.5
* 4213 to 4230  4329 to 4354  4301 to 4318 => 0.09 mag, 7.59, 9.5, 11.3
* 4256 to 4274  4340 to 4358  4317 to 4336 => -0.11 mag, 5.13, 11.1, 11.9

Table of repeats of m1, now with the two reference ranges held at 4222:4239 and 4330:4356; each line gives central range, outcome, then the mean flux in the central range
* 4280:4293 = 4.9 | 6.02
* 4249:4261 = 7.9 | 2.93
